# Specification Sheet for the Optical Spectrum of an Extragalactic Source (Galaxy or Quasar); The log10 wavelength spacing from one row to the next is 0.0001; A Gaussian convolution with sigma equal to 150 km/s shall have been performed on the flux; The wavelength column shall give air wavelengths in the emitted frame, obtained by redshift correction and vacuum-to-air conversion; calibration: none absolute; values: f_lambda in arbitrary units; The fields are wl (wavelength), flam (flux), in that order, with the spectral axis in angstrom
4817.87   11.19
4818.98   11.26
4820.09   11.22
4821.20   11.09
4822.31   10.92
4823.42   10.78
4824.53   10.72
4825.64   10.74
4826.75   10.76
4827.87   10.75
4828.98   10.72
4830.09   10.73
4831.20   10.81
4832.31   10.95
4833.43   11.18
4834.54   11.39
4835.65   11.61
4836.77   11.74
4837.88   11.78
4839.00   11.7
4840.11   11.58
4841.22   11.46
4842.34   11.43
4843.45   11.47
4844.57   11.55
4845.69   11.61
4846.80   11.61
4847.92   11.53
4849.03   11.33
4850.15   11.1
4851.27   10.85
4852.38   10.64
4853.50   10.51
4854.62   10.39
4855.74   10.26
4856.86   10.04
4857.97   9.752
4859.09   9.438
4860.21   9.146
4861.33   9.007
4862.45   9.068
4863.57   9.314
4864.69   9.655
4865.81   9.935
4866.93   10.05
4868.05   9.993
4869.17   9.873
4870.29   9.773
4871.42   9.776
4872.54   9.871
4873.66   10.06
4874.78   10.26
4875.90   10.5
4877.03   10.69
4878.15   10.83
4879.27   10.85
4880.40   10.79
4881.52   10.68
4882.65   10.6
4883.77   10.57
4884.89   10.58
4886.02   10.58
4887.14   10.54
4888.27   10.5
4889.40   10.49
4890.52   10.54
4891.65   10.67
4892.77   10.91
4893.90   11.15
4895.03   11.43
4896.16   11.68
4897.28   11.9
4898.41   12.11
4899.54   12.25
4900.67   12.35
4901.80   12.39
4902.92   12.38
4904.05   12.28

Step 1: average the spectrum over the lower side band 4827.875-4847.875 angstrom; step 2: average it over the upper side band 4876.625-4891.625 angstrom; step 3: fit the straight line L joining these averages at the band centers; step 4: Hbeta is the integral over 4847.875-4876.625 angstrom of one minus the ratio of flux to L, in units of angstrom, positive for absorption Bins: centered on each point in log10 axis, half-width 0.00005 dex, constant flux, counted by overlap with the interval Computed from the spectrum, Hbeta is 2.4 angstrom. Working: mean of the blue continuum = 11.4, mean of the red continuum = 10.6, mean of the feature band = 10.1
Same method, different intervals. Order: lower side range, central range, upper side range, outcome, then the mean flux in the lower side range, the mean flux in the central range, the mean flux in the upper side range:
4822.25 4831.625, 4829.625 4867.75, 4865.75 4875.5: -1.3 angstrom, 10.8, 10.7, 9.97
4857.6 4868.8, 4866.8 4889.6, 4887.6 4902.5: 0.1 angstrom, 9.54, 10.4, 11.4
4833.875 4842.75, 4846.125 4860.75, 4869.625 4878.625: 0.7 angstrom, 11.6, 10.5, 10.2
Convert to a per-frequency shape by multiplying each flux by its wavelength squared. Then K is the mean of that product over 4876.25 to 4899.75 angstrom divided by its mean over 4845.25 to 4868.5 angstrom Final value 1.1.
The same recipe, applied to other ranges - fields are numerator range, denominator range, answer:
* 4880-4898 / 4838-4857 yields 0.99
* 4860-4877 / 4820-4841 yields 0.89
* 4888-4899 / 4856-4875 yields 1.16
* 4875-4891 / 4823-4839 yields 0.98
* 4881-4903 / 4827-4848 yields 1.01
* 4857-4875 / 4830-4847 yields 0.86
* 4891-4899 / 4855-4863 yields 1.21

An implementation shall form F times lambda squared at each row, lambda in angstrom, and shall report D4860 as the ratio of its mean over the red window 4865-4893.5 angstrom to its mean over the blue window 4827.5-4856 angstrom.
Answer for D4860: 0.94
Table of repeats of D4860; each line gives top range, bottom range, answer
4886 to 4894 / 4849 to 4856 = 1.01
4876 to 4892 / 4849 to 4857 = 1.01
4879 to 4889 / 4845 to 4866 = 1.04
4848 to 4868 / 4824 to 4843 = 0.91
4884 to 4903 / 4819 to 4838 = 1.05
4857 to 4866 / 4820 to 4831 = 0.88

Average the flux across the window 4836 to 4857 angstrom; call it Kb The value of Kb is 11.2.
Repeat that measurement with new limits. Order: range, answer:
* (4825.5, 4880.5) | 10.6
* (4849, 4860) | 10.3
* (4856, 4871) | 9.63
